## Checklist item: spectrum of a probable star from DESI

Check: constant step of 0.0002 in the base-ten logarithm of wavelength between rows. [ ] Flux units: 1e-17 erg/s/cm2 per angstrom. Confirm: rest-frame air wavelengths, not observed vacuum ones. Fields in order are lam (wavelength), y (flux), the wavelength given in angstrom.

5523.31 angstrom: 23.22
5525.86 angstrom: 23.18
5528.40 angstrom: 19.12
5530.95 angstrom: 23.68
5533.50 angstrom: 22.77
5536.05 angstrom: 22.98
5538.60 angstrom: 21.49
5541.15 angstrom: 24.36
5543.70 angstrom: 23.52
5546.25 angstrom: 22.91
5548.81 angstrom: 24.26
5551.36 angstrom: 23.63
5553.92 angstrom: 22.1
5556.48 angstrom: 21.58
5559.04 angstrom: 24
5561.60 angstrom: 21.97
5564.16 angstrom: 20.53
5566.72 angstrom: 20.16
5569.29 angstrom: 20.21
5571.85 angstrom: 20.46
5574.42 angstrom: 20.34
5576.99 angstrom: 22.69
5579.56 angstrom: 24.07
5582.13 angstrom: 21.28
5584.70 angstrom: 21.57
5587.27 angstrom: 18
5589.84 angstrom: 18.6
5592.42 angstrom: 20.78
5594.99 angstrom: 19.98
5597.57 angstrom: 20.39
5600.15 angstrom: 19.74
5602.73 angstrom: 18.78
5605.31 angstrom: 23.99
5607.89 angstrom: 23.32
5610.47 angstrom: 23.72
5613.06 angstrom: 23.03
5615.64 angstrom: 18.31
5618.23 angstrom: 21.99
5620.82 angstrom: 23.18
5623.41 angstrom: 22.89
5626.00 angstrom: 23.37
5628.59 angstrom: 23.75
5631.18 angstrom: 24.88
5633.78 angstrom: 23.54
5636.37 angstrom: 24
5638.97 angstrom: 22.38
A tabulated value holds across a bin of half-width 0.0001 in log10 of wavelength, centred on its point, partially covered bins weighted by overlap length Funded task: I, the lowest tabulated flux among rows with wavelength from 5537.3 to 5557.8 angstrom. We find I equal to 21.49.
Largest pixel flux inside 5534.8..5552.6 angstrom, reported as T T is 24.36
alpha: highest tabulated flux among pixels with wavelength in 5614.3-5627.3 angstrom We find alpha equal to 23.37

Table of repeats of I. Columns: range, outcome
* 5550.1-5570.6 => 20.16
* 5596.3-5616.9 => 18.31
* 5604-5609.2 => 23.32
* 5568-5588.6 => 18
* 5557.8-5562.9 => 21.97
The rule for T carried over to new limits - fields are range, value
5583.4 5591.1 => 21.57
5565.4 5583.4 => 24.07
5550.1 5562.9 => 24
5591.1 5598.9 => 20.78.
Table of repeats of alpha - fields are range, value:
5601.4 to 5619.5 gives 23.99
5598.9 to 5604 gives 19.74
